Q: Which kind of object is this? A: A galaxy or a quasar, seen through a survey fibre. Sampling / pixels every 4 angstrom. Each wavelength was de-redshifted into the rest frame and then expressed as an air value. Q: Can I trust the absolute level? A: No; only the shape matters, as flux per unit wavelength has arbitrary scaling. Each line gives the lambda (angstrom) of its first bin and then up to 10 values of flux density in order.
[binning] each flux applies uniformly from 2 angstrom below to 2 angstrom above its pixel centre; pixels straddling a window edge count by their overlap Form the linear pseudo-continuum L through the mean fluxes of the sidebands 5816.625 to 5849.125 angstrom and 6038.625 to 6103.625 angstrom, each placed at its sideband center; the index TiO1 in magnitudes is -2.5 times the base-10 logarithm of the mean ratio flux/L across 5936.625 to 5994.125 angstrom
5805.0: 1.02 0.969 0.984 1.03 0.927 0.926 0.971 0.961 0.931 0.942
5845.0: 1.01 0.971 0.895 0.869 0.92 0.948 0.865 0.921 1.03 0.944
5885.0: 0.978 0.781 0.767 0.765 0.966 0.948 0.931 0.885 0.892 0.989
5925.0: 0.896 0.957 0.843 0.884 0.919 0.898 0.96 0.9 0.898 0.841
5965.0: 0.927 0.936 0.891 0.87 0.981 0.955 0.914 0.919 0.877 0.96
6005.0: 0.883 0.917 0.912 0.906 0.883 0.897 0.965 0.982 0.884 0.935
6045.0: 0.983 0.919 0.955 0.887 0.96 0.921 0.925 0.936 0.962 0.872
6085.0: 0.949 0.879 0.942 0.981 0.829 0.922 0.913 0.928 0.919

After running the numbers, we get 0.03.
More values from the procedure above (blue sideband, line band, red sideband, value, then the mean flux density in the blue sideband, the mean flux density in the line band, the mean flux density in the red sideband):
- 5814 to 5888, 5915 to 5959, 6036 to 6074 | 0.03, 0.945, 0.912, 0.932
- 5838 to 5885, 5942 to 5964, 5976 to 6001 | 0.03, 0.939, 0.902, 0.925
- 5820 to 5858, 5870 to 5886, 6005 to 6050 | -0.03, 0.943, 0.961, 0.924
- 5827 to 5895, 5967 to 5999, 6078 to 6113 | 0.00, 0.924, 0.918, 0.913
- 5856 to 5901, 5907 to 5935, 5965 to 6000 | -0.01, 0.894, 0.913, 0.92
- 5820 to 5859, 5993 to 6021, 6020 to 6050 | 0.03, 0.941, 0.908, 0.933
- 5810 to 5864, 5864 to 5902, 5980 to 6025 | 0.06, 0.949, 0.893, 0.916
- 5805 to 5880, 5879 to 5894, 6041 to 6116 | 0.09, 0.95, 0.874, 0.926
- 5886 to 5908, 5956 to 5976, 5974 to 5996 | 0.01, 0.855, 0.897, 0.924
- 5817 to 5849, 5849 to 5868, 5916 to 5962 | 0.04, 0.959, 0.912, 0.908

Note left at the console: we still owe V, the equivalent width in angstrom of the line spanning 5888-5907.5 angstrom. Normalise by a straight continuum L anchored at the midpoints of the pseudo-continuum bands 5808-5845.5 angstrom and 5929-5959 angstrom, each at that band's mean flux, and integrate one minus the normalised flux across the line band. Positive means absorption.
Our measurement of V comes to 1.6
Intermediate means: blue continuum 0.963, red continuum 0.904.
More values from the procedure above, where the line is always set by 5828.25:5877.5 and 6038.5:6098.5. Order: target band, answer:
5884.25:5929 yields 2.16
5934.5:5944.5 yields 0.40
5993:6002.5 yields 0.18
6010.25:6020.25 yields 0.30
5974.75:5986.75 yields 0.01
